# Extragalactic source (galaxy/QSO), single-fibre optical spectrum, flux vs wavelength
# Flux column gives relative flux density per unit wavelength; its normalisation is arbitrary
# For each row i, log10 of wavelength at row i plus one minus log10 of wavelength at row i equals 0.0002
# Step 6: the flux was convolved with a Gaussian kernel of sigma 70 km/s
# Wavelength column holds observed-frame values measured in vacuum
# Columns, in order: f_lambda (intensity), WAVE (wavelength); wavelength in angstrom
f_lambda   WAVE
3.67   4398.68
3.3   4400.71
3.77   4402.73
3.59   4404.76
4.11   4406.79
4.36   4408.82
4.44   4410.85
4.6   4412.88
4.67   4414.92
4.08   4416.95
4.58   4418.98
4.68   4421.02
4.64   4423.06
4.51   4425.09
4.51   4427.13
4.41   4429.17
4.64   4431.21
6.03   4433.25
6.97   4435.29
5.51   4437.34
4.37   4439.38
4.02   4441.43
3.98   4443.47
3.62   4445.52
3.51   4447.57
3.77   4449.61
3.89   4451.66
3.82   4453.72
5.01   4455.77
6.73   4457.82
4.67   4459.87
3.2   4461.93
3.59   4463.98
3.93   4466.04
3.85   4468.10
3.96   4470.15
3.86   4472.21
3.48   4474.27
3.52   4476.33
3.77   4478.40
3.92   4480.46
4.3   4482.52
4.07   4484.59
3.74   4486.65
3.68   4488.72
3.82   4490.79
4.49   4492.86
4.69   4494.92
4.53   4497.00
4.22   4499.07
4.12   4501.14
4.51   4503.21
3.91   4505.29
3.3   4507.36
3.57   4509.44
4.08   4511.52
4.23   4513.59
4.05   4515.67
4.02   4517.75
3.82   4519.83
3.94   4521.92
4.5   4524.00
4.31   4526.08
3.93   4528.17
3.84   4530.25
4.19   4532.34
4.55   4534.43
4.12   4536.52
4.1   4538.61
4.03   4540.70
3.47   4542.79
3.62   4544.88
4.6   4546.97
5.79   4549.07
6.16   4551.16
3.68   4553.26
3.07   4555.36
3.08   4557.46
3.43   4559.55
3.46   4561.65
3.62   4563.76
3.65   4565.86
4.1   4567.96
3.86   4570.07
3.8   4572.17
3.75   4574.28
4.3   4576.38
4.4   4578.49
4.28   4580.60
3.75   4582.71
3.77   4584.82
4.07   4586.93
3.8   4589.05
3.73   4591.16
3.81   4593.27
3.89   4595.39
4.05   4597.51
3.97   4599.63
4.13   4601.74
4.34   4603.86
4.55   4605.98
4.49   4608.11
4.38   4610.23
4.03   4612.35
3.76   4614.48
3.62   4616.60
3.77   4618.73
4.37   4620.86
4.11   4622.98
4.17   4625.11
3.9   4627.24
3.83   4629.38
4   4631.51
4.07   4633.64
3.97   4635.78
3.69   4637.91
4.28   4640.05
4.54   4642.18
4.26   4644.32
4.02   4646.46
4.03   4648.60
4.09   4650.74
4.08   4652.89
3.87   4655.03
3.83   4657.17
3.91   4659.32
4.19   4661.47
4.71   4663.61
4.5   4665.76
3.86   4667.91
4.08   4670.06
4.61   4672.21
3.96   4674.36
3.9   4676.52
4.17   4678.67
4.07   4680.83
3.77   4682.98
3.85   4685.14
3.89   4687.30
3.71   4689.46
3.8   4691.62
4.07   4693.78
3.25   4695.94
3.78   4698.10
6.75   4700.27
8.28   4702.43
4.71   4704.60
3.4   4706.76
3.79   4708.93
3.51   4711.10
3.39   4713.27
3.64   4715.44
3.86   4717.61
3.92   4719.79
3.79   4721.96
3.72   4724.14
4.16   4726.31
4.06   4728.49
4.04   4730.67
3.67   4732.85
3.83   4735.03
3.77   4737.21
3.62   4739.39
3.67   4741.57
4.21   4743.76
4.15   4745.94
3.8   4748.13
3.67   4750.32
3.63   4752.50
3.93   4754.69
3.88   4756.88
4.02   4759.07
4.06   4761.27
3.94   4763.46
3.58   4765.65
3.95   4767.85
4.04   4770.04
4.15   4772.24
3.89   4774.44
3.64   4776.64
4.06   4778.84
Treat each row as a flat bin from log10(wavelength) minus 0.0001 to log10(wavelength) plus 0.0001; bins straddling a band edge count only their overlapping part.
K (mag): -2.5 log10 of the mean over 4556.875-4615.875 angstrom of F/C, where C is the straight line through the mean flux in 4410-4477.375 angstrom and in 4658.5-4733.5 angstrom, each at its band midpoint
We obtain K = 0.081 mag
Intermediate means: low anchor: 4.39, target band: 3.94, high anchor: 4.14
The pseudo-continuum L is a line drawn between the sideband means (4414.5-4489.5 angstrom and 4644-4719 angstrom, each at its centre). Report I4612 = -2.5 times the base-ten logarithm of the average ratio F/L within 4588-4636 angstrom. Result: 0.04 mag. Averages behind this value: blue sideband 4.31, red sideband 4.16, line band 4.03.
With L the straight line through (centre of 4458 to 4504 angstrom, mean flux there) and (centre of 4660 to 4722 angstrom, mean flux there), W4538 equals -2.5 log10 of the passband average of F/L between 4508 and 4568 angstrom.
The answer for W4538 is 0.01 mag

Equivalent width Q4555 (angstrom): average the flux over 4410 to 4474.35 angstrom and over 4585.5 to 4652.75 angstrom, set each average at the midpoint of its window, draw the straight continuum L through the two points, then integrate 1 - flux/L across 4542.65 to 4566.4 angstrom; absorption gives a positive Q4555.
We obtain 1.13 angstrom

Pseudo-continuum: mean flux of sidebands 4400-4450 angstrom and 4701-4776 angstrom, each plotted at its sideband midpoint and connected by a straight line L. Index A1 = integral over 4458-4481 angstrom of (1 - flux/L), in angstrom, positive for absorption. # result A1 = 2.5 angstrom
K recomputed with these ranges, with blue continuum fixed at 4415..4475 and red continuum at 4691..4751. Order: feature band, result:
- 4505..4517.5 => 0.12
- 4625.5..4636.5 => 0.06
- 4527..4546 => 0.08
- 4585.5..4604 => 0.07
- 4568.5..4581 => 0.05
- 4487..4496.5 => 0.05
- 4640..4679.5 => 0.00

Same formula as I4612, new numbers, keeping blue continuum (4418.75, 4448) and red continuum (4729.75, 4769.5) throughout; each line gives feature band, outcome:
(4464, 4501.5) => 0.146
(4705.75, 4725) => 0.080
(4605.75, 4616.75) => 0.019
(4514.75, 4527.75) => 0.092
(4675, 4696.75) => 0.047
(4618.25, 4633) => 0.040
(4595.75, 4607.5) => 0.013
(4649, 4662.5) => 0.030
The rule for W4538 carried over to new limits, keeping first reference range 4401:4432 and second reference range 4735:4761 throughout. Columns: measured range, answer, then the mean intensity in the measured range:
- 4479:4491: 0.086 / 3.92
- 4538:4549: 0.010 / 4.12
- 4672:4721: -0.064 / 4.17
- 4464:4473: 0.108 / 3.87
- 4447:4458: -0.007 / 4.32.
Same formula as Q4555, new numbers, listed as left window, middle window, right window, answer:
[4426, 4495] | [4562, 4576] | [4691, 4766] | 1.2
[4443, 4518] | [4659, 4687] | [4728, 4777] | -1.4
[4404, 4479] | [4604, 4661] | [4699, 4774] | 1.4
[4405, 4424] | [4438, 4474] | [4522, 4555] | 2.3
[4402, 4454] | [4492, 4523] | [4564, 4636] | 1.1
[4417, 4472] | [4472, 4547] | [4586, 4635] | 4.8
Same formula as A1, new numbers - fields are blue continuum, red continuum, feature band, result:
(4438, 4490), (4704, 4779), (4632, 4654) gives -1.1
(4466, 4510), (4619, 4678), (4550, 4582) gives 0.9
